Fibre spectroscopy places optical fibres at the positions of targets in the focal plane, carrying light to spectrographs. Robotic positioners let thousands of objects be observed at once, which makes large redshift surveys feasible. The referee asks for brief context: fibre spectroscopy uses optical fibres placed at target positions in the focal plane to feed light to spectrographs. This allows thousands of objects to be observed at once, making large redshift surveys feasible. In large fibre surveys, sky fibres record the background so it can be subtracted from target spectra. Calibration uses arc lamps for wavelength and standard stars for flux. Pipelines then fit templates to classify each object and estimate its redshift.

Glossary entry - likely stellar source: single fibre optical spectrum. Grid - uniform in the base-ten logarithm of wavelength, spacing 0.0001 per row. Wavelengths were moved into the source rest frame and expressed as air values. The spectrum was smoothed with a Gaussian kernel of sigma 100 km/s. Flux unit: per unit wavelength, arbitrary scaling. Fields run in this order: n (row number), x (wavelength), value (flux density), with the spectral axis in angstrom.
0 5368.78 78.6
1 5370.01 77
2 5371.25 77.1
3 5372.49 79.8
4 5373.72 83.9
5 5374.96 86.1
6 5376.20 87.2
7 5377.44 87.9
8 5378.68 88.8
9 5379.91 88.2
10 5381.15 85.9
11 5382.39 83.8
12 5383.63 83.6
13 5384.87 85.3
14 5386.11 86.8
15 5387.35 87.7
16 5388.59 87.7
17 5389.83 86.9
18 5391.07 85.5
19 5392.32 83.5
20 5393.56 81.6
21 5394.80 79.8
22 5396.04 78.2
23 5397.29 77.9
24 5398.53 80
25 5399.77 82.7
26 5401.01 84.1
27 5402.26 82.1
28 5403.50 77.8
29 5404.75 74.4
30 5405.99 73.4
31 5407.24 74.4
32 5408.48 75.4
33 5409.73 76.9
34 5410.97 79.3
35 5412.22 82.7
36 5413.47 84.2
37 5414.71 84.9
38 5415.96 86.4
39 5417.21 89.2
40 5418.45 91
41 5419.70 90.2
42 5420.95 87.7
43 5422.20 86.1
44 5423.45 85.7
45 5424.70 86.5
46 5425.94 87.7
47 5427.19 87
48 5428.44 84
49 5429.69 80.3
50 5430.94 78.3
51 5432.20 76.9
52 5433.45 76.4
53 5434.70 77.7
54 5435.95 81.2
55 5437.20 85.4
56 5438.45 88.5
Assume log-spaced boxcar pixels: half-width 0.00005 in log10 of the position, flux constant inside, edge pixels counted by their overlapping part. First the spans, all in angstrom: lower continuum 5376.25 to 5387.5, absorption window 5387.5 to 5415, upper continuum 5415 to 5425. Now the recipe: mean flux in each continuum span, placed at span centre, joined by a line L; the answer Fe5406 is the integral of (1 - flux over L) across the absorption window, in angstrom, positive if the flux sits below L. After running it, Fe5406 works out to 2.0 angstrom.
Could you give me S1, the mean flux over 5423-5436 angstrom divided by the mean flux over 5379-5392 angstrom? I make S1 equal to 1.0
